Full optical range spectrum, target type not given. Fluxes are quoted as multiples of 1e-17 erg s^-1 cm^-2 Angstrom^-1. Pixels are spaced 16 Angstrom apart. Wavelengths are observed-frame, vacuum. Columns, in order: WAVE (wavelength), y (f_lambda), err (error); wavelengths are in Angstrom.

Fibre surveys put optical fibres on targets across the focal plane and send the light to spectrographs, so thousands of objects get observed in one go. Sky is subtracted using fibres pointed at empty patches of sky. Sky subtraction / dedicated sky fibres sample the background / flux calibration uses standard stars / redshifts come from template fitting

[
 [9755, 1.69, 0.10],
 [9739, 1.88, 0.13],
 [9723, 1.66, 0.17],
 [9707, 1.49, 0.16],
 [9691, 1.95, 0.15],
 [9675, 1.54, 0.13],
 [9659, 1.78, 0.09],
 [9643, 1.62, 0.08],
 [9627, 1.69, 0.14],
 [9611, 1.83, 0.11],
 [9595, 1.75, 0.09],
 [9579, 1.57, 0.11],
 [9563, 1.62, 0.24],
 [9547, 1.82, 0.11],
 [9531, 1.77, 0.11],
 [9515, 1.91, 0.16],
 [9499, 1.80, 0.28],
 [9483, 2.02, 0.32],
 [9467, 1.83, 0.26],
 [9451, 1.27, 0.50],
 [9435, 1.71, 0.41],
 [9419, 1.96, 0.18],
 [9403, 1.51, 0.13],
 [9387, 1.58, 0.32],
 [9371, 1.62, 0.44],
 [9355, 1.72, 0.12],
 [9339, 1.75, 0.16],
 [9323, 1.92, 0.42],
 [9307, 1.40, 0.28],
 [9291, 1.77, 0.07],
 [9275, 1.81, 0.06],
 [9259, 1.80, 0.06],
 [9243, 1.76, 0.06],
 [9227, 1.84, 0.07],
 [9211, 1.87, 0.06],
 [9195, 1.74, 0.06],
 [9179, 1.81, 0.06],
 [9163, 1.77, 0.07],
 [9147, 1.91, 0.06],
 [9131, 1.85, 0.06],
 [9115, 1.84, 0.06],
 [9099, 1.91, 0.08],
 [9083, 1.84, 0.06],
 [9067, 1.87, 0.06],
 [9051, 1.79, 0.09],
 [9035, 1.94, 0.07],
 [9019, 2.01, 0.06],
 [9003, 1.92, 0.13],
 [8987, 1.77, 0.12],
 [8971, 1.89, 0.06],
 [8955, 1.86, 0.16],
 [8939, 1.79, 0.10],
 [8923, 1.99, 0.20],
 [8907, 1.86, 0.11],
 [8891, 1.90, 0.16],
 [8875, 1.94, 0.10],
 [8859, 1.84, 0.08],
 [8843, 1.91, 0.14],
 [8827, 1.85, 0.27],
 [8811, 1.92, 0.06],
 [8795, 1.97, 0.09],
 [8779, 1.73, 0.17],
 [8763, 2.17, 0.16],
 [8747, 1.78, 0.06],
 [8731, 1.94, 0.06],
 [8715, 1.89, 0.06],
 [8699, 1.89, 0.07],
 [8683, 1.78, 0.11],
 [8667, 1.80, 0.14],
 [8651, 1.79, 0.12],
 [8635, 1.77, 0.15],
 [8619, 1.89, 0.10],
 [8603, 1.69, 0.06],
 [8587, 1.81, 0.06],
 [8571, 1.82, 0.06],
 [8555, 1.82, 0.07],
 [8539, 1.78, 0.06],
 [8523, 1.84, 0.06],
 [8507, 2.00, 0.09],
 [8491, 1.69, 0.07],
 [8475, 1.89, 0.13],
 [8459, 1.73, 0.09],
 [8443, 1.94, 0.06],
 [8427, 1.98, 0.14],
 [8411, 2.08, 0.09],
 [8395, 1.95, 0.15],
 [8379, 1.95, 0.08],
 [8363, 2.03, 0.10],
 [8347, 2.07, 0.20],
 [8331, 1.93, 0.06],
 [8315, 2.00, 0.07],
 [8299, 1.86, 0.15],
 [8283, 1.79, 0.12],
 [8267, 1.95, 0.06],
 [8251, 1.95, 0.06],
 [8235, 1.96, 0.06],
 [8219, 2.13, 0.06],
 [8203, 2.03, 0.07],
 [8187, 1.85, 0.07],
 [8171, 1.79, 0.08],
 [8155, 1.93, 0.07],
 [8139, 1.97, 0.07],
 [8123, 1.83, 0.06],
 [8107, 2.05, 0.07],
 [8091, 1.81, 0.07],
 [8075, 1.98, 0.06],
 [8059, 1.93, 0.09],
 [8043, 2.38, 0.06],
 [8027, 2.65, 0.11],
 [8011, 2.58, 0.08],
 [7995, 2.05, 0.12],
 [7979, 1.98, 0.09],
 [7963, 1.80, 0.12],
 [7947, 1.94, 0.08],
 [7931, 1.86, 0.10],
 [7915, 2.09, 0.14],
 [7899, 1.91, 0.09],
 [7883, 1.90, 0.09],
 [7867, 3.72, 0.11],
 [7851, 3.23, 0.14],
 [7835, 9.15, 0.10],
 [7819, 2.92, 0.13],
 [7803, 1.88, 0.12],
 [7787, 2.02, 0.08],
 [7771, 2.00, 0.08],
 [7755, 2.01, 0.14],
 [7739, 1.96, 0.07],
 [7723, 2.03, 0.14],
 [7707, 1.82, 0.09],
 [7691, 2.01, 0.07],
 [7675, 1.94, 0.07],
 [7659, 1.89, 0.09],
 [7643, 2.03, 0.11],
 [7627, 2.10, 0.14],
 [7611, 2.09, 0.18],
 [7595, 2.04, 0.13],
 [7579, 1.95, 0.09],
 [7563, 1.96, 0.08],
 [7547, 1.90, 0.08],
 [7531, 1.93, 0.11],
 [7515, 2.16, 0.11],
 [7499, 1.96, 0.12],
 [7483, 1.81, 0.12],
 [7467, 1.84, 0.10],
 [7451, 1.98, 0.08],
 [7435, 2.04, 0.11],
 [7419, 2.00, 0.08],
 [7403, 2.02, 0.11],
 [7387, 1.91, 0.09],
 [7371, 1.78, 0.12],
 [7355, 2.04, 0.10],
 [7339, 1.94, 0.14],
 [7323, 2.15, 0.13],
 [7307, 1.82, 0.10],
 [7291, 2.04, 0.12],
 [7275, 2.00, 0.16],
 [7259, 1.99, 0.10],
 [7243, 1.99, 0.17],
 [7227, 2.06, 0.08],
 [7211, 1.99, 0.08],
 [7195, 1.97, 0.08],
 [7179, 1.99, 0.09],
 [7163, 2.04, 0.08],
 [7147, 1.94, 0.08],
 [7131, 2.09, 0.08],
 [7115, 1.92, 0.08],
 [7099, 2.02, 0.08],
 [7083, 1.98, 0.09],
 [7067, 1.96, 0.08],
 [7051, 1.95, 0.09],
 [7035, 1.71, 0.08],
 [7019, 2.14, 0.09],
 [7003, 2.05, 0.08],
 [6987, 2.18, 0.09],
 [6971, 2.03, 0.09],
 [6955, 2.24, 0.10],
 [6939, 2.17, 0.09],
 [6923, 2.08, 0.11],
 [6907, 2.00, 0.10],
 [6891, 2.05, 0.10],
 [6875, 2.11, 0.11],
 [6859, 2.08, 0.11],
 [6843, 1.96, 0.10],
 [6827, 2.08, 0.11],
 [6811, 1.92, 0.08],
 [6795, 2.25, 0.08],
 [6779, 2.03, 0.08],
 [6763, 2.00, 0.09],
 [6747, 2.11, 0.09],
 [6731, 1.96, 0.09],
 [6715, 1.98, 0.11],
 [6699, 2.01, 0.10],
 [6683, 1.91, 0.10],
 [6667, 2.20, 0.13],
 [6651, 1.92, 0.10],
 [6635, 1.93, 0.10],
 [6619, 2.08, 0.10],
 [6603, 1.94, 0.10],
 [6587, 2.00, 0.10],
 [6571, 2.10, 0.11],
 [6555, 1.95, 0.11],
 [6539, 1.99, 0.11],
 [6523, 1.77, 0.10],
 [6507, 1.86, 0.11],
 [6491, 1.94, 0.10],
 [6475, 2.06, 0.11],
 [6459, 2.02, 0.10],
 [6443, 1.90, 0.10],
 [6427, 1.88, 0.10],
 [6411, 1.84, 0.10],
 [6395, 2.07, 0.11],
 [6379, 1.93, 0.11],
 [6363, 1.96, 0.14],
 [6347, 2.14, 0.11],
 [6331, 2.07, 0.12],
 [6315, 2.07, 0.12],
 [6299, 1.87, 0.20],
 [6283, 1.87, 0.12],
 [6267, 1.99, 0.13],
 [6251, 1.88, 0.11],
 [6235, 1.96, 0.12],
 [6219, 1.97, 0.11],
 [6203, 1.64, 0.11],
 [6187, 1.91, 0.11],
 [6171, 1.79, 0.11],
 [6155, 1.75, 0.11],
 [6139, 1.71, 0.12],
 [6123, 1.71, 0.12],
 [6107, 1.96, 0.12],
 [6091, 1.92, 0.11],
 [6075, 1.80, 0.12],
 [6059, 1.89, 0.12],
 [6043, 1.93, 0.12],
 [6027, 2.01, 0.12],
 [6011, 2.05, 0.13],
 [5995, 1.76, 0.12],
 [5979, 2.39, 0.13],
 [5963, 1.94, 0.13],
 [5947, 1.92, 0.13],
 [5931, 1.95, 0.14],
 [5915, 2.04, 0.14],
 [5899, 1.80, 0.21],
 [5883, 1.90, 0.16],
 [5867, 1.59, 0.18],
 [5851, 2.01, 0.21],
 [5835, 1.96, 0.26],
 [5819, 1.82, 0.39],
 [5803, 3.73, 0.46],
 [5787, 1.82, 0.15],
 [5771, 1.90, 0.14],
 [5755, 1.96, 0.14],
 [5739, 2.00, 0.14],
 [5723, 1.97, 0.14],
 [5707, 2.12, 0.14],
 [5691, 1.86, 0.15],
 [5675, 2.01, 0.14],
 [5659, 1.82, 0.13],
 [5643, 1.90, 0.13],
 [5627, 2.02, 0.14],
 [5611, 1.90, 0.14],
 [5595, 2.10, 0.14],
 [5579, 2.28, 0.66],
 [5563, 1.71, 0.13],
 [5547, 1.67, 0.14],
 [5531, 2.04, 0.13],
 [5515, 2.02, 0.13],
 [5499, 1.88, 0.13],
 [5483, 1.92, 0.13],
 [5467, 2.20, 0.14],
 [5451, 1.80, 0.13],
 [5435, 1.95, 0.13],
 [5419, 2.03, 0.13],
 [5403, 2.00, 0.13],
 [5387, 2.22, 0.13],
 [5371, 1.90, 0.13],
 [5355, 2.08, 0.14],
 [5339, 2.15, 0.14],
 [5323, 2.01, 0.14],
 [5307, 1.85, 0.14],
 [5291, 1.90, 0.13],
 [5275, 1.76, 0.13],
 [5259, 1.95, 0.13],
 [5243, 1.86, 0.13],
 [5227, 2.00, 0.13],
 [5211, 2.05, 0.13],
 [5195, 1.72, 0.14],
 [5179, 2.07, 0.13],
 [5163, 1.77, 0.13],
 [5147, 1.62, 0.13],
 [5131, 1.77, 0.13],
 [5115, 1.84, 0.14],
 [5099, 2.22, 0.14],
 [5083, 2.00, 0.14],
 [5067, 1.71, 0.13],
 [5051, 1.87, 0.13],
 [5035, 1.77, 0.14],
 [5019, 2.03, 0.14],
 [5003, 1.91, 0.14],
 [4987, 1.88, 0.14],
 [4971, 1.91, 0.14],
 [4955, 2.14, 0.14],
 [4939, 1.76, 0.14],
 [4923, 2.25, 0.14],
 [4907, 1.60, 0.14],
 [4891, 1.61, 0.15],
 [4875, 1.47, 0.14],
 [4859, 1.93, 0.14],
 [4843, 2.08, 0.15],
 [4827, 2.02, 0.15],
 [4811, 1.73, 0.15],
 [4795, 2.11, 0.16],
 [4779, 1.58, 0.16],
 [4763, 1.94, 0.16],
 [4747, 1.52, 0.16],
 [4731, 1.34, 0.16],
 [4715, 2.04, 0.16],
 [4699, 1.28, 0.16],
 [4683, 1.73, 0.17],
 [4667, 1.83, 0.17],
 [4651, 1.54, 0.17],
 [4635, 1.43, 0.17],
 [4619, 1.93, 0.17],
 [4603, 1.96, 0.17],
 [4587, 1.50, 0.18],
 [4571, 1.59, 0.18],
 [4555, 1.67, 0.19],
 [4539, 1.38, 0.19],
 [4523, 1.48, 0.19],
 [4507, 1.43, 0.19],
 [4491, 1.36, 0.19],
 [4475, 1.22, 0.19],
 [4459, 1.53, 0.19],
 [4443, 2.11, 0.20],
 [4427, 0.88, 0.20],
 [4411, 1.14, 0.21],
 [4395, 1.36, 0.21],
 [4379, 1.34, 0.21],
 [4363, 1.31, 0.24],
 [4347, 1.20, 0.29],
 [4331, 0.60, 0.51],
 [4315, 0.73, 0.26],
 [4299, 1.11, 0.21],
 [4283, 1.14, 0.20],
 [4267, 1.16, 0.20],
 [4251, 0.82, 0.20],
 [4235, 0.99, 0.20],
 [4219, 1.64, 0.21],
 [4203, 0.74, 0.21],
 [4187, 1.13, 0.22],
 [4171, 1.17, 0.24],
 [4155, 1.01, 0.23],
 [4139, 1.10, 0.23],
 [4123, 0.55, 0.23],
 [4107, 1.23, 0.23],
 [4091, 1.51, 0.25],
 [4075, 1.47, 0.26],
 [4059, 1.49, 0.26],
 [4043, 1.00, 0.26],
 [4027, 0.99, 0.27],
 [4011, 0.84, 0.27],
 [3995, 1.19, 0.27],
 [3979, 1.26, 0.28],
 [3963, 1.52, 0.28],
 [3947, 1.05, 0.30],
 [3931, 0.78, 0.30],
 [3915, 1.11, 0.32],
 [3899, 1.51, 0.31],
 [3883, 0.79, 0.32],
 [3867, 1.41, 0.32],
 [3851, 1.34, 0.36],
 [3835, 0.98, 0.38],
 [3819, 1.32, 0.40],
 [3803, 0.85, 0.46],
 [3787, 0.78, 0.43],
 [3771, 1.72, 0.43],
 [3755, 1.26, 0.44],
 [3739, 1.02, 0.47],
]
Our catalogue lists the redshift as 0.19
